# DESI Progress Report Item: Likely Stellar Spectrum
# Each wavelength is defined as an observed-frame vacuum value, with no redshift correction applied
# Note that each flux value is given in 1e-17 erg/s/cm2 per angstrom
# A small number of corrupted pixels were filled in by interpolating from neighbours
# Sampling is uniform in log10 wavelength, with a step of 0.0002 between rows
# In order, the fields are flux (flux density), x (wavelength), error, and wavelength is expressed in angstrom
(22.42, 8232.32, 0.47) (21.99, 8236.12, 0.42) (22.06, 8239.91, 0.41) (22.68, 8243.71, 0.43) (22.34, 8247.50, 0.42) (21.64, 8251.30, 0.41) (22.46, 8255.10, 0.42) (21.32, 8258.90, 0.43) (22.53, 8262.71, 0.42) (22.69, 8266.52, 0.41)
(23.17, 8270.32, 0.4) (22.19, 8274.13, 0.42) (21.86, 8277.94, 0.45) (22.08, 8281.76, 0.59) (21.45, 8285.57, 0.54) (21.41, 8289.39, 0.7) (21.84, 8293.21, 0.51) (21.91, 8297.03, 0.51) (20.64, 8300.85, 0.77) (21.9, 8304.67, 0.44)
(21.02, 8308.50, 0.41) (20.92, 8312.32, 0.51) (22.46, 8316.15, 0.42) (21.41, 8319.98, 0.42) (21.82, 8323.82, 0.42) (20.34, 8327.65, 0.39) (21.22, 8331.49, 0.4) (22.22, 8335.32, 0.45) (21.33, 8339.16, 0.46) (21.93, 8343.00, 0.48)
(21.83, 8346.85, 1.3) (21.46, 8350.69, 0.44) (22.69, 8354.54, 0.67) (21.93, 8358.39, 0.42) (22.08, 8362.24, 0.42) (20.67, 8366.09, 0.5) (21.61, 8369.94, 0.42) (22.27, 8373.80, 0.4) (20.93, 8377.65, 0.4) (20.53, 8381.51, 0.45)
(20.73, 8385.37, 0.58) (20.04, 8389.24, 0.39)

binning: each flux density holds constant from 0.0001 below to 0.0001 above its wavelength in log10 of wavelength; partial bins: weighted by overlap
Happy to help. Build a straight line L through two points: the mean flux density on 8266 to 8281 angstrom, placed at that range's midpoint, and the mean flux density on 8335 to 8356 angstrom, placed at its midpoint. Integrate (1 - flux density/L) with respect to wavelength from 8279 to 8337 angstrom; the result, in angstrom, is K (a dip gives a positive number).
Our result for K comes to 1.69 angstrom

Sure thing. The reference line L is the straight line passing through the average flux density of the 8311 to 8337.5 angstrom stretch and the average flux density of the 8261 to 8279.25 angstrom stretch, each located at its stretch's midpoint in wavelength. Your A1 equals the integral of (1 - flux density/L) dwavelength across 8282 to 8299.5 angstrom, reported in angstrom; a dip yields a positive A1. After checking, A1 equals 0.4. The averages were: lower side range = 22.5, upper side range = 21.5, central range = 21.7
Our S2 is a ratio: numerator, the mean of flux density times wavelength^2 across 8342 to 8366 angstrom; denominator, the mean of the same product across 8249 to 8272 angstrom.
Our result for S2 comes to 1.00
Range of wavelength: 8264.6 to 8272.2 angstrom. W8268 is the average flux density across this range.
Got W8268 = 22.9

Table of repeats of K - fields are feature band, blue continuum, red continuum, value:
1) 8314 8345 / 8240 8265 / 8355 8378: 0.37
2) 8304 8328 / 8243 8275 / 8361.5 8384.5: 0.39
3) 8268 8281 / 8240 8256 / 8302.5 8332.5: -0.28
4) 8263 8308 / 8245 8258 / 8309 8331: -0.35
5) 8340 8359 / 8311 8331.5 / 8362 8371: -0.52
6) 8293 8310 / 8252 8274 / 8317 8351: 0.38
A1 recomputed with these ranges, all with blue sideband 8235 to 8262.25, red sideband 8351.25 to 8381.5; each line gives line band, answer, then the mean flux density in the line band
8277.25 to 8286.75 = 0.07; 21.8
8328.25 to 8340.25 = 0.17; 21.5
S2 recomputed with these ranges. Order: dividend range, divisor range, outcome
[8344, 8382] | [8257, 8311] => 1.01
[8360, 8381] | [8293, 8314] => 1.02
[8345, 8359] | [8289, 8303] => 1.04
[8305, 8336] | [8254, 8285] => 0.97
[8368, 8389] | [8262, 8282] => 0.97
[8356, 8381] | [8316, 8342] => 1.01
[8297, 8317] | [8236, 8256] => 0.98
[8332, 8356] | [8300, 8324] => 1.03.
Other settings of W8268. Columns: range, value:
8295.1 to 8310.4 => 21.4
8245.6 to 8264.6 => 22.1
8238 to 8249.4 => 22.4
